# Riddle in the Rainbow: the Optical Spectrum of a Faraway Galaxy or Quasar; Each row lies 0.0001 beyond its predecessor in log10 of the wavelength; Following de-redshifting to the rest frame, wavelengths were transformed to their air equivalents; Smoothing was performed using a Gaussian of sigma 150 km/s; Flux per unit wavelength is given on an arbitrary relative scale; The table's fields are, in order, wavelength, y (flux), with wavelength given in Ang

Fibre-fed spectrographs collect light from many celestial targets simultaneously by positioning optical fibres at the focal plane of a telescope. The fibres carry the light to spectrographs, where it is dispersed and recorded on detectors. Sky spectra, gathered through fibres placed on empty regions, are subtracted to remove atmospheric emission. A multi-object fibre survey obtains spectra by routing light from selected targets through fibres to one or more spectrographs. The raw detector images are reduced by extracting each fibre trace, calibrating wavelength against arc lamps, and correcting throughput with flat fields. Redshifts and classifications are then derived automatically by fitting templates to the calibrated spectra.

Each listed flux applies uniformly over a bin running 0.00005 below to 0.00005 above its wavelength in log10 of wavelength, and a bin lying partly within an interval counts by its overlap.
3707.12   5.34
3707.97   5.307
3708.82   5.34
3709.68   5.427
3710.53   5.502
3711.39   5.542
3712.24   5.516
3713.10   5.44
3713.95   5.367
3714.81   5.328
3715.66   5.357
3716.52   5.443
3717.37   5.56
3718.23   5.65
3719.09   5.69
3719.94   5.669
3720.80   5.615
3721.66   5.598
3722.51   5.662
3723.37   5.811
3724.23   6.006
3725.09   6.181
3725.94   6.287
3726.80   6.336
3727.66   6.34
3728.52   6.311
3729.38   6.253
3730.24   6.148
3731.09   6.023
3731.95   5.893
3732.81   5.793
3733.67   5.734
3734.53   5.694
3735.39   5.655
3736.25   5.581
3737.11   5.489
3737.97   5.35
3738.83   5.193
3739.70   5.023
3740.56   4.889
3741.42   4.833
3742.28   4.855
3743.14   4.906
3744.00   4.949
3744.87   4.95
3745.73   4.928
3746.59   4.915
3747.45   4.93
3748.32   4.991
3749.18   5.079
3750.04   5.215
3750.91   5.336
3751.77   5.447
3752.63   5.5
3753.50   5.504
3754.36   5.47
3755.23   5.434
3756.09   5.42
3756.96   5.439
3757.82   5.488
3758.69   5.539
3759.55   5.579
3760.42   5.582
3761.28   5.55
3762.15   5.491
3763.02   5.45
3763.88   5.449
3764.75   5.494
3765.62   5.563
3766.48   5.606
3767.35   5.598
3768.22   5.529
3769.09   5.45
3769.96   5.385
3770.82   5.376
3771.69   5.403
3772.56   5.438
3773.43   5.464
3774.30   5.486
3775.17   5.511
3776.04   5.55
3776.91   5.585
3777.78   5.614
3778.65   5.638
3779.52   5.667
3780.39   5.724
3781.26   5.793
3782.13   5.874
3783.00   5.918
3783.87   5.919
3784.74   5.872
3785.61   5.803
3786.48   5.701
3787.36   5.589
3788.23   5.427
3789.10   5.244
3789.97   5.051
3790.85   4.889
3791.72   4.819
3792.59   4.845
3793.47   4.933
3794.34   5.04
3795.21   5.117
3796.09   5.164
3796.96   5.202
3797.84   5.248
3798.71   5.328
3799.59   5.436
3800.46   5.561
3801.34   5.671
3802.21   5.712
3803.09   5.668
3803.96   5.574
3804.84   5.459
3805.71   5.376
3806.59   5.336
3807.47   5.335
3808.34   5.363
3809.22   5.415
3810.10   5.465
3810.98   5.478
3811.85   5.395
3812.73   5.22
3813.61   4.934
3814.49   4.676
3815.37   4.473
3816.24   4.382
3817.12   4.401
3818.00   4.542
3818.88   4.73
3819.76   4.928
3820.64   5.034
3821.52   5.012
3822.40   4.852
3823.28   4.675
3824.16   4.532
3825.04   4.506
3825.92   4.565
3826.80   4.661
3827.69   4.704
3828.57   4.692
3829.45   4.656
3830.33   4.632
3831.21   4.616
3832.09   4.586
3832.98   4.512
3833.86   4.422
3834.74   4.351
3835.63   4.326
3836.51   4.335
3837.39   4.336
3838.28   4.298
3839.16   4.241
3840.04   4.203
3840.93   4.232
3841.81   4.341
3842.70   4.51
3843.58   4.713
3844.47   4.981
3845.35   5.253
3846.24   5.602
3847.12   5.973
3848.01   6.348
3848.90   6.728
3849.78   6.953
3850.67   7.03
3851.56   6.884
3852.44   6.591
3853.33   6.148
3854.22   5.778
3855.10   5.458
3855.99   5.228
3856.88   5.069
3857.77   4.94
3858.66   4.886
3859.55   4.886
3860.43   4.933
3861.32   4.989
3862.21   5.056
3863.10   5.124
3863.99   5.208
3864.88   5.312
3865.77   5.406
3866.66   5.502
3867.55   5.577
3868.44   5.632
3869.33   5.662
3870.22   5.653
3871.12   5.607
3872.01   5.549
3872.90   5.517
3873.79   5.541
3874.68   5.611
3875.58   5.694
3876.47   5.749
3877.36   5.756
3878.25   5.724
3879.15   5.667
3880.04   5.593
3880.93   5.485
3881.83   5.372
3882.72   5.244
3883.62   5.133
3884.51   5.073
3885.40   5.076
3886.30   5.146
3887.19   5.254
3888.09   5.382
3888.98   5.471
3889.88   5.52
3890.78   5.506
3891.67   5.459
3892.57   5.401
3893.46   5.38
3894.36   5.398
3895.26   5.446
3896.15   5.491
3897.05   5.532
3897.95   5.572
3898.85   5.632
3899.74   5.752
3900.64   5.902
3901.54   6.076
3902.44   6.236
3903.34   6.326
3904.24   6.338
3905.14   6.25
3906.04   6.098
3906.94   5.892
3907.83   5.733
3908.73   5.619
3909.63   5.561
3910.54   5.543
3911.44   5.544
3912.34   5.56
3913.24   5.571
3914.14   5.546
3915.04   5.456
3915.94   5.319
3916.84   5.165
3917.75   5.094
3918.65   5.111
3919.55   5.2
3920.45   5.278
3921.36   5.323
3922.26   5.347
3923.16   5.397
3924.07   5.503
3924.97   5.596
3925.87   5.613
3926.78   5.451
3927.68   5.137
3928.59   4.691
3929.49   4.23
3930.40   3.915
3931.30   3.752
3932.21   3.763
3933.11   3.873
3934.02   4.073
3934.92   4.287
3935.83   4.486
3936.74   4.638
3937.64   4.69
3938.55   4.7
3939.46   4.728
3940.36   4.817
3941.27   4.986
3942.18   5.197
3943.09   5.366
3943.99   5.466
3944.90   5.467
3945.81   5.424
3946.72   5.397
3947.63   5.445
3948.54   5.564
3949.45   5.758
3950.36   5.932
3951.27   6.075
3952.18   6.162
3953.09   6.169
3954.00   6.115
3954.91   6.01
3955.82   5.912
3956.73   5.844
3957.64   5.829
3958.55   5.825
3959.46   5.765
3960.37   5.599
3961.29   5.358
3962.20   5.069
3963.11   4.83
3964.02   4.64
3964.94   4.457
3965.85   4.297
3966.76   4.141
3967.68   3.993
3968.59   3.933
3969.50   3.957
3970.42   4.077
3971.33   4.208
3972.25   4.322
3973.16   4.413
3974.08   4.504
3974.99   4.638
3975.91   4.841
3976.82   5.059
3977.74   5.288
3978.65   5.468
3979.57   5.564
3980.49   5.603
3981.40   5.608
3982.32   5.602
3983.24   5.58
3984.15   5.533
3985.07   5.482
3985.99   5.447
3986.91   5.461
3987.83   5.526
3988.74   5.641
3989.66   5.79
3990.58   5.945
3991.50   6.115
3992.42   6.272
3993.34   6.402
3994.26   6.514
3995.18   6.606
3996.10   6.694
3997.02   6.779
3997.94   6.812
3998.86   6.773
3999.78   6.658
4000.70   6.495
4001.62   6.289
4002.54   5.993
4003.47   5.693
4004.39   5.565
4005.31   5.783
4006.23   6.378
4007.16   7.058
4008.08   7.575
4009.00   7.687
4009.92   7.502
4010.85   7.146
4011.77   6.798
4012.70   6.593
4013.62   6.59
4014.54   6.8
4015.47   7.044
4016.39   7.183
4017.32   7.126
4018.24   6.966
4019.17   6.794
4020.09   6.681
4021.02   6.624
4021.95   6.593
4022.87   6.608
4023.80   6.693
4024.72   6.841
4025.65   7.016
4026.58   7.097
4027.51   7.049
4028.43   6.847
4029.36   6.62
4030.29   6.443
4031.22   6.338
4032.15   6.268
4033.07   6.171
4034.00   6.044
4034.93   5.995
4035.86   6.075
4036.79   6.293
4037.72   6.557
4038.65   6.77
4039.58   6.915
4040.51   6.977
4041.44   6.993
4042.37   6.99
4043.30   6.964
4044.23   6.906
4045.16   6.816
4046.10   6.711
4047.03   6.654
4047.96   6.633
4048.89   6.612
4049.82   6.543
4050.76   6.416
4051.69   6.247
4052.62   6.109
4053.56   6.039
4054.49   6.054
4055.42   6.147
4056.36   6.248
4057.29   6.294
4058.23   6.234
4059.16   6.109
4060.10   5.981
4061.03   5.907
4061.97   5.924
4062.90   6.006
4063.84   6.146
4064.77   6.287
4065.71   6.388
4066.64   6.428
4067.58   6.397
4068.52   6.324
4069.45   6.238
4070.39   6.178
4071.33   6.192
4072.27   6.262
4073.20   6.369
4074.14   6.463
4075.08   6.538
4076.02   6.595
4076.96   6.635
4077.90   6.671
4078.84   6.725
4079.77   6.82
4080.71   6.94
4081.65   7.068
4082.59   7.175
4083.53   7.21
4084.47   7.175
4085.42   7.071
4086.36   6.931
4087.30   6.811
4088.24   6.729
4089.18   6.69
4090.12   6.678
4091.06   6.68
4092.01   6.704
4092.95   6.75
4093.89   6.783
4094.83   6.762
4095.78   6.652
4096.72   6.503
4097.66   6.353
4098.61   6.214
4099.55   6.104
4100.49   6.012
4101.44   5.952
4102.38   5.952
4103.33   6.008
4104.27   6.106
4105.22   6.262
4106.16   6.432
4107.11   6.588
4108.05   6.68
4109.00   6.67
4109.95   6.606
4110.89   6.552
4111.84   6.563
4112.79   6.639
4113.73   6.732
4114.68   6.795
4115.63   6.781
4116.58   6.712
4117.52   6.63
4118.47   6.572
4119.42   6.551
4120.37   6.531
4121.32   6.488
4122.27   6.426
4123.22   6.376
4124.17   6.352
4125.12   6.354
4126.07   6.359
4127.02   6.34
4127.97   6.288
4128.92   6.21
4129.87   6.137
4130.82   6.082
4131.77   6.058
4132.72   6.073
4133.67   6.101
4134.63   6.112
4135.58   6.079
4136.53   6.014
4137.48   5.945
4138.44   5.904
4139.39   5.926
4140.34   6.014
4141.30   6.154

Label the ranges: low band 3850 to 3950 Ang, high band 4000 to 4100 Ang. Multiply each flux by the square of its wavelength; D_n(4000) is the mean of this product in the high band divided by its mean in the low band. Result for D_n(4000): 1.3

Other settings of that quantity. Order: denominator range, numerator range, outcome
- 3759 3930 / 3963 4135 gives 1.30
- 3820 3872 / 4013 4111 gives 1.42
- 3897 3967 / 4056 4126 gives 1.32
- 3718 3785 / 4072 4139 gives 1.40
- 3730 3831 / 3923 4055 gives 1.23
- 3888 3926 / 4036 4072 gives 1.23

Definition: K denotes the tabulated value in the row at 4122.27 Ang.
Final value 6.426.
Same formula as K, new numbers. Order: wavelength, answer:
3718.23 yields 5.65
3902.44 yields 6.236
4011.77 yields 6.798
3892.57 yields 5.401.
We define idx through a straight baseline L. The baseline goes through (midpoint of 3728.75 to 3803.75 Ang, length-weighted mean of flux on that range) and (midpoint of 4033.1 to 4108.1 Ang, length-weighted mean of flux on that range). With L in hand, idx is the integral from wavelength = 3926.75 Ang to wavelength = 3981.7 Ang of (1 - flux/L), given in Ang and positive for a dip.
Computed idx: 9.8 Ang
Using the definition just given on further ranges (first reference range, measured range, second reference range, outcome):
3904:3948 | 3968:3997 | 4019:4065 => 2.2 Ang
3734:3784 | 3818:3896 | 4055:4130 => 7.0 Ang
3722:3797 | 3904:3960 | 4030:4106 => 6.7 Ang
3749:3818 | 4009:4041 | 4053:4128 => -2.5 Ang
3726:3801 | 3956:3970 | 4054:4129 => 2.7 Ang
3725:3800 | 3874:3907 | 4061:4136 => 1.4 Ang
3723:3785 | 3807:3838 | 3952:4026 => 4.8 Ang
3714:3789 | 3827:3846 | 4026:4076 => 4.1 Ang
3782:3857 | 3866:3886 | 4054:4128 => -0.3 Ang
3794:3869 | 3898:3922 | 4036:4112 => -0.4 Ang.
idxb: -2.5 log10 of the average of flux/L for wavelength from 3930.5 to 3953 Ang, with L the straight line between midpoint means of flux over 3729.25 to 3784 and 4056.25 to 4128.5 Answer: 0.20 mag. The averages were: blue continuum 5.46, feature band 5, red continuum 6.49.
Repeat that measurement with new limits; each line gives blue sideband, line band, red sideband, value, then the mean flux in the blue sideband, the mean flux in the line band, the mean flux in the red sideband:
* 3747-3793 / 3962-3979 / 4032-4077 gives 0.33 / 5.47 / 4.52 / 6.39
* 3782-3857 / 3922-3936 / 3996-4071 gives 0.24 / 5.16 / 4.69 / 6.54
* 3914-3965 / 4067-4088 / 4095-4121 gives -0.07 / 5.19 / 6.67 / 6.45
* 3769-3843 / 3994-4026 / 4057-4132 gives -0.11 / 5.08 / 6.71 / 6.48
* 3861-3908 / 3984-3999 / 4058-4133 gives -0.01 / 5.56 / 6.1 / 6.47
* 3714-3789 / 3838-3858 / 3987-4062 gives 0.08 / 5.54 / 5.47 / 6.52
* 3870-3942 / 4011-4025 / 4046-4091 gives -0.12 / 5.32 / 6.81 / 6.48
